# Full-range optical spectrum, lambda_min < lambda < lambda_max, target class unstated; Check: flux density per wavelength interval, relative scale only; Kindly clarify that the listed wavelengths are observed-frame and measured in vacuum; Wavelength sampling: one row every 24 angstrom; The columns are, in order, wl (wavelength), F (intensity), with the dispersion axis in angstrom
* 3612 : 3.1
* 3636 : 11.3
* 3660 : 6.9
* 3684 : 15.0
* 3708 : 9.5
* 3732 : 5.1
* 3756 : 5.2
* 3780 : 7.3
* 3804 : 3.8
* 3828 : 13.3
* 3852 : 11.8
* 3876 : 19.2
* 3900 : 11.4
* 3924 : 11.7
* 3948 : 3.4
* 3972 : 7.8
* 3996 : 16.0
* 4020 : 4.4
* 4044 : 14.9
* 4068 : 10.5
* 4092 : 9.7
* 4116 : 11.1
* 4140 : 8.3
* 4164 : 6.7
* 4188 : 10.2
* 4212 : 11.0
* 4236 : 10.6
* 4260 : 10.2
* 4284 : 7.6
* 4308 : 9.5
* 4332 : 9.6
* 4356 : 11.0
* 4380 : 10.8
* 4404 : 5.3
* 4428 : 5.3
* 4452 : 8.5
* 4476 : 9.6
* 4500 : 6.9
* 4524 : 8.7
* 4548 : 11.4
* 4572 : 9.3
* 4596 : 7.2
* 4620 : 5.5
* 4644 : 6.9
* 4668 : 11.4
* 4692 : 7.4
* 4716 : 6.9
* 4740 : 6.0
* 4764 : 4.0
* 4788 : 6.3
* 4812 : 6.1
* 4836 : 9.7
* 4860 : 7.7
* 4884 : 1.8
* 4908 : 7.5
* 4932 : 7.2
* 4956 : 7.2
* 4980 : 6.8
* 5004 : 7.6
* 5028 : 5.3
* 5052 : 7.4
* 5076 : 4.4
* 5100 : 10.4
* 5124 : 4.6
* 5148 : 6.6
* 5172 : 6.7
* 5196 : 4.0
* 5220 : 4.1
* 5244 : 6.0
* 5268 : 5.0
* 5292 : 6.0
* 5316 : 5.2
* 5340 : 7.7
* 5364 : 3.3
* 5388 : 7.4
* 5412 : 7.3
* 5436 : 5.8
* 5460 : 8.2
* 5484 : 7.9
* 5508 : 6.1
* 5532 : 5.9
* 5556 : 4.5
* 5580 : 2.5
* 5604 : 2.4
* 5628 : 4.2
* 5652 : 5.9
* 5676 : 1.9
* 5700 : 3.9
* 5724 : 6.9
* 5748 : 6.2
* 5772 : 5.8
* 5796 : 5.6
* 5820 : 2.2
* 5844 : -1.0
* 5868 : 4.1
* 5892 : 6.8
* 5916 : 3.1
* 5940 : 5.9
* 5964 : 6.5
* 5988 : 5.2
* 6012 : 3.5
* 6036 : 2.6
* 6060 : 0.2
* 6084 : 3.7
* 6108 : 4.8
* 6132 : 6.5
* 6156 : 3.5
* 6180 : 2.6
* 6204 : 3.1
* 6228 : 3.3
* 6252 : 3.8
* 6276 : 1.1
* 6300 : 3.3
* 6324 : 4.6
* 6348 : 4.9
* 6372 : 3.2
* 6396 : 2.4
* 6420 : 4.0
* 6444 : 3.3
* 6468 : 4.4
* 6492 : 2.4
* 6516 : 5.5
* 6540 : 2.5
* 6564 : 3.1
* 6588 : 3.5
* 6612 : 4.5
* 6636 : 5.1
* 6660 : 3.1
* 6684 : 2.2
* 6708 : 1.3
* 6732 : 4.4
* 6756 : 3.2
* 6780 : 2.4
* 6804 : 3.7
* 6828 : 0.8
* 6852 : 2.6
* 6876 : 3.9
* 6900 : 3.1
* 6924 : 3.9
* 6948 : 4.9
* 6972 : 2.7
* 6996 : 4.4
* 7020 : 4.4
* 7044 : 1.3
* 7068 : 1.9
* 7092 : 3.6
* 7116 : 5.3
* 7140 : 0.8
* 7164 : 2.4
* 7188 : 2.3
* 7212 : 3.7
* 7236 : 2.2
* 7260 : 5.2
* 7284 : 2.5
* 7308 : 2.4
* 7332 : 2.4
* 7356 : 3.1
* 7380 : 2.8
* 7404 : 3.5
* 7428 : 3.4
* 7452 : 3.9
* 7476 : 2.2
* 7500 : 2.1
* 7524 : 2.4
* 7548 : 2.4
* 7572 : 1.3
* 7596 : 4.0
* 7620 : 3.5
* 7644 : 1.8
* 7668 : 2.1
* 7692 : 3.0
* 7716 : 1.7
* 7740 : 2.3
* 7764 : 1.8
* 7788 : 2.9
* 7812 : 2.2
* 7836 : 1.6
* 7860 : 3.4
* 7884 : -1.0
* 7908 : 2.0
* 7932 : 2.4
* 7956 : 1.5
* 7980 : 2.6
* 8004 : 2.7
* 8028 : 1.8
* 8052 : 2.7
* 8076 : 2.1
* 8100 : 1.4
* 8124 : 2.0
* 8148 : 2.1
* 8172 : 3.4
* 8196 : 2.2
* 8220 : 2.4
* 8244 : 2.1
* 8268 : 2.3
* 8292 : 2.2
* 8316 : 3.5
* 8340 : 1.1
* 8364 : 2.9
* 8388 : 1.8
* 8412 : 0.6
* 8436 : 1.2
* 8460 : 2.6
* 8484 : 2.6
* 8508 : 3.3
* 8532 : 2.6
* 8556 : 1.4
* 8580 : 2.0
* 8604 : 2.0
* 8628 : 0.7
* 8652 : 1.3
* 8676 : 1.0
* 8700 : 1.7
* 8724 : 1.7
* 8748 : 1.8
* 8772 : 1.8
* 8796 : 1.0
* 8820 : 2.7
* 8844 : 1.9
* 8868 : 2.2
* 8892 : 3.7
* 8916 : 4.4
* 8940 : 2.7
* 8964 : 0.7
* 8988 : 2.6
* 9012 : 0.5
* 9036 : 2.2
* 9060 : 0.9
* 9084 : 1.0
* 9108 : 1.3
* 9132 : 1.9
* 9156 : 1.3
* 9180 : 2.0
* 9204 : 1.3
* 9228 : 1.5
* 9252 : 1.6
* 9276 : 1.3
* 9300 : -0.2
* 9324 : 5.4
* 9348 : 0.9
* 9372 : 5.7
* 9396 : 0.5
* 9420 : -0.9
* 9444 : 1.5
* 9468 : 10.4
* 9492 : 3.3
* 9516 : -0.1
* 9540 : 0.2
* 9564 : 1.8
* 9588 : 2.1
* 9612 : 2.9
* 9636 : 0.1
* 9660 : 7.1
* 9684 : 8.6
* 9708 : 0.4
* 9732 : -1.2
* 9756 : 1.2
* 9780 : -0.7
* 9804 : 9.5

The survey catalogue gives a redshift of 1.59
